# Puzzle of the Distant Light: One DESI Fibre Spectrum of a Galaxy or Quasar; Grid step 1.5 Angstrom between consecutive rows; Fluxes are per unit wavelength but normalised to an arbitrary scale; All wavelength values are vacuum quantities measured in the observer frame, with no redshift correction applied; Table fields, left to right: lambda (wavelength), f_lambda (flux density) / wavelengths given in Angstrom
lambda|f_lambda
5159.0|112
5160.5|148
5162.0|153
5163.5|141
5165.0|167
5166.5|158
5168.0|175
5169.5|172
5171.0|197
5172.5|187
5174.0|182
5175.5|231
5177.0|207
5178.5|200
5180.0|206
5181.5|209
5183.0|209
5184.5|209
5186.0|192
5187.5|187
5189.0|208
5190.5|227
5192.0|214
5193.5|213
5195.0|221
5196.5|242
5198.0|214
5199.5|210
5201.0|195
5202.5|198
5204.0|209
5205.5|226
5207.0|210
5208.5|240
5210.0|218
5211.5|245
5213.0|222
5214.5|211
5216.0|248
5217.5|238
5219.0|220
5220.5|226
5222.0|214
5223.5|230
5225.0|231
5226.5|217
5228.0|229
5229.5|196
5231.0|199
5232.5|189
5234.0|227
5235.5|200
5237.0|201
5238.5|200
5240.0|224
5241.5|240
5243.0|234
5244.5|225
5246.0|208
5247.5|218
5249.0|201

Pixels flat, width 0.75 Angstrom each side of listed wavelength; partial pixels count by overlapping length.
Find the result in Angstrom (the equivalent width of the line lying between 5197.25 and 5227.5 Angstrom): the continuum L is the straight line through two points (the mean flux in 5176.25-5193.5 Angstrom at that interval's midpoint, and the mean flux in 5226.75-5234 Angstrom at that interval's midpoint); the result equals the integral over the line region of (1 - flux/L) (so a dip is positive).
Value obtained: -2.13 Angstrom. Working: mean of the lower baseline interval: 206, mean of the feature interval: 221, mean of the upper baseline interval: 207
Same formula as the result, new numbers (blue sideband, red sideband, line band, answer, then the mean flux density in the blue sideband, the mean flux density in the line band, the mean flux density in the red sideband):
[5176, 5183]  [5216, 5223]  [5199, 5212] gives 0.22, 207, 216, 227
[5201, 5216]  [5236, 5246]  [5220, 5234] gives 0.29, 220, 215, 219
